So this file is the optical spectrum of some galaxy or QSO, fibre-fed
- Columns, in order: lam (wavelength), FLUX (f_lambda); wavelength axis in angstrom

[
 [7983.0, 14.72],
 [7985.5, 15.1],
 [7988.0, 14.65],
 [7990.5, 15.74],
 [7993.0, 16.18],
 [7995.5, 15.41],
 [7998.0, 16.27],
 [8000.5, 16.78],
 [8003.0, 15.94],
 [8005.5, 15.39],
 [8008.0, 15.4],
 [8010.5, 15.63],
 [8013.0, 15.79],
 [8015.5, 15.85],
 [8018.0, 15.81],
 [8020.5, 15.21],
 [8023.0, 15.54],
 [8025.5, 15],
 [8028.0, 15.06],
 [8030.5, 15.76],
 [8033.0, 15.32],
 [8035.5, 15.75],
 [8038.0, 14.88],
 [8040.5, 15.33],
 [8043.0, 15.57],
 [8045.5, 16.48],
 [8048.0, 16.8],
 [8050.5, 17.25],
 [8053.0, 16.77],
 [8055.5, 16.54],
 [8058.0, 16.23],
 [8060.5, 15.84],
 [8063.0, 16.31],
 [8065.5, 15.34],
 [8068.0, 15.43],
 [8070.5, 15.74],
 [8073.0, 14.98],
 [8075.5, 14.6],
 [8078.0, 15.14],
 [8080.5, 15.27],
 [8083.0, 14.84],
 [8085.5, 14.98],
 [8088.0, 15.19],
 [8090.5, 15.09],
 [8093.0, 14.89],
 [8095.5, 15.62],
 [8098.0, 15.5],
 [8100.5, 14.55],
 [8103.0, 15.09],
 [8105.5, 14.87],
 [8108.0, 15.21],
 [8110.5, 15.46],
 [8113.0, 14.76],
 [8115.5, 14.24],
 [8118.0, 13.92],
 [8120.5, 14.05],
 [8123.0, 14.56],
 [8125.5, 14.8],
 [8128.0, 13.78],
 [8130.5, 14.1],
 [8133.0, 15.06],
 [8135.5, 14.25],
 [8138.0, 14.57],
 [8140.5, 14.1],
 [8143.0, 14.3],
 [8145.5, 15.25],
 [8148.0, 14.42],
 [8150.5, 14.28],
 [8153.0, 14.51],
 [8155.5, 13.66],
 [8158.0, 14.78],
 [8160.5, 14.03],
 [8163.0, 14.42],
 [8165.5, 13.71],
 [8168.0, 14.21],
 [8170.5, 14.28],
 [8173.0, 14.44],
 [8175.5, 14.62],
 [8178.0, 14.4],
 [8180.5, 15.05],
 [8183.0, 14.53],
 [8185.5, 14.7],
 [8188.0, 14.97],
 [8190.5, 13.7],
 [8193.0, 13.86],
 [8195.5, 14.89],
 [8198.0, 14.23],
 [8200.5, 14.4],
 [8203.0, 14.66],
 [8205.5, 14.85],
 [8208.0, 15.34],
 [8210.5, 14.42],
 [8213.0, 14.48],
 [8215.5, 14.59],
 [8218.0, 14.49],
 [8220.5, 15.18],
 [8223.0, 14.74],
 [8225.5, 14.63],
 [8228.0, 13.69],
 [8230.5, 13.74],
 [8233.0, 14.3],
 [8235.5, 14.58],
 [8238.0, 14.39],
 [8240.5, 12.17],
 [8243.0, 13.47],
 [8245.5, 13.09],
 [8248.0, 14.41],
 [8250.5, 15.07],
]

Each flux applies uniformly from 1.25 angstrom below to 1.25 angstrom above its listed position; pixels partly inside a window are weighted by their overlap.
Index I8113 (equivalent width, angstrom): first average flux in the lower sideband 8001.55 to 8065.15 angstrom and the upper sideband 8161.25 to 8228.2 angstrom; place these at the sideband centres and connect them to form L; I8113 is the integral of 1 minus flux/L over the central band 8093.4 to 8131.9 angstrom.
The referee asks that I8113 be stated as 1.19 angstrom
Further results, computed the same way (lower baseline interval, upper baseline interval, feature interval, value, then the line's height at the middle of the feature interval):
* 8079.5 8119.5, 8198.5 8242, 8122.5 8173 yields 1.3 angstrom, 14.7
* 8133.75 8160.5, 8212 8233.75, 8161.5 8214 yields -0.2 angstrom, 14.4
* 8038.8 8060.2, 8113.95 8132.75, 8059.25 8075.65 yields 0.3 angstrom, 15.8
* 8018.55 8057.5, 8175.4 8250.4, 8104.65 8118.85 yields 0.4 angstrom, 15.2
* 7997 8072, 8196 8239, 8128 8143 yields 0.7 angstrom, 15.1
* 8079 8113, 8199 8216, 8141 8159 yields 0.6 angstrom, 14.9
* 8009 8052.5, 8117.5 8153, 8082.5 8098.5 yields -0.2 angstrom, 15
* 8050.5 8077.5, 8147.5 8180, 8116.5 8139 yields 0.8 angstrom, 14.9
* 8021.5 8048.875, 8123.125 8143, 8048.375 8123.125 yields -1.7 angstrom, 15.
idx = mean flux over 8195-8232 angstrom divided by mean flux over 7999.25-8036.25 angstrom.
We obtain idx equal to 0.93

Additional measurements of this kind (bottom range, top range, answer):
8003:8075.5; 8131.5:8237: 0.92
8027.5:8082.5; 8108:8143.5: 0.92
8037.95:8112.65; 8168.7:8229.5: 0.94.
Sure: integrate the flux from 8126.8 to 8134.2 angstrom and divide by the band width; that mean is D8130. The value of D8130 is 14.3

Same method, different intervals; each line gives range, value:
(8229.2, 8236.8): 14.2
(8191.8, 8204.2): 14.4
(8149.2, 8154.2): 14.4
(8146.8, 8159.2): 14.3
